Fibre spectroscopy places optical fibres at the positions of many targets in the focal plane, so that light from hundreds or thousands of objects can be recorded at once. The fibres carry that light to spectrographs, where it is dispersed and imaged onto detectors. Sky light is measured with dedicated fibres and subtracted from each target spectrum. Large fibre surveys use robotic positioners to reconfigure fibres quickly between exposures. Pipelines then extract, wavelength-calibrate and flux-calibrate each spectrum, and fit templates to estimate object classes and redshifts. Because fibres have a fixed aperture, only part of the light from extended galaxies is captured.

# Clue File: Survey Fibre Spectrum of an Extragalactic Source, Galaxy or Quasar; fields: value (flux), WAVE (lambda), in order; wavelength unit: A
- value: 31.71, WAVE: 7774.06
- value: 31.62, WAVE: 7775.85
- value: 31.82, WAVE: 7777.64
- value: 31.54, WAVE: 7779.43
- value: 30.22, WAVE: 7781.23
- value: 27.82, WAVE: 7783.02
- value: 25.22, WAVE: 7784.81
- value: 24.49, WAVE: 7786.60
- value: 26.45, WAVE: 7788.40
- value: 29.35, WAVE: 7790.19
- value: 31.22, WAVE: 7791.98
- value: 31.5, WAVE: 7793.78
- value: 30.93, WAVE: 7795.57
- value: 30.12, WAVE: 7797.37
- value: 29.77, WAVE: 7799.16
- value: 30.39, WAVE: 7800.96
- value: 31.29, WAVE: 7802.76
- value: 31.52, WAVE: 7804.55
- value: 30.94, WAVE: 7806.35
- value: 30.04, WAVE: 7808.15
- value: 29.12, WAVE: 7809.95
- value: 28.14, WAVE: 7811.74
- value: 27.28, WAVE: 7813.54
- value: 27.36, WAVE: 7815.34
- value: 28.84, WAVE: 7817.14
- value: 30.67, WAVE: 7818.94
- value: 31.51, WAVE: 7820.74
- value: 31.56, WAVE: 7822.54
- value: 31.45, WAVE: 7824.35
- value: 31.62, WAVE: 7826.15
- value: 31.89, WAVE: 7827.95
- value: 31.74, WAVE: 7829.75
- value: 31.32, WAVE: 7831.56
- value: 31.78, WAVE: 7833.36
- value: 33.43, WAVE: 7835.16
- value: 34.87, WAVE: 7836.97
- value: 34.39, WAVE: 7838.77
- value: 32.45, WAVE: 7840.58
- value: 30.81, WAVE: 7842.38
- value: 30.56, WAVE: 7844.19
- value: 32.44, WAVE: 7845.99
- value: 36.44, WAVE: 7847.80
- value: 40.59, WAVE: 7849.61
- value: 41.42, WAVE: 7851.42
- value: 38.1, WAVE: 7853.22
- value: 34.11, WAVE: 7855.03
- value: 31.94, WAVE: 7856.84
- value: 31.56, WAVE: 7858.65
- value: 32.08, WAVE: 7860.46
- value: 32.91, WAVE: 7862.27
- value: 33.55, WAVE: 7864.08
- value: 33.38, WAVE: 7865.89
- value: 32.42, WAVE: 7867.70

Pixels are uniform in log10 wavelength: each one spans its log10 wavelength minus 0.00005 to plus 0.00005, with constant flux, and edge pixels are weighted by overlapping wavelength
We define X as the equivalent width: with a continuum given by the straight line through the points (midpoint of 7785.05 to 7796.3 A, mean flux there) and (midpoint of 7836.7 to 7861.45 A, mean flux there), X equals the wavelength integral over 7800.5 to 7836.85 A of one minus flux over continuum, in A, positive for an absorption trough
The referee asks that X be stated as 0.9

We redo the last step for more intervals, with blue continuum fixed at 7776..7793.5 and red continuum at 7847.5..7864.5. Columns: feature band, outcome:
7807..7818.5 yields 1.0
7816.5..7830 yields 0.5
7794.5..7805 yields -0.1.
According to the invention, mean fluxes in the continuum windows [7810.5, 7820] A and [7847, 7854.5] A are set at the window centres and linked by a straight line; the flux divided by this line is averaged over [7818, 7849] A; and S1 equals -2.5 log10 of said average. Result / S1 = 0.046 mag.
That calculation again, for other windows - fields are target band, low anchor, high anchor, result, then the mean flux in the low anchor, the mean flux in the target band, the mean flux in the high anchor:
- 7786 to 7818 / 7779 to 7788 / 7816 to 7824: -0.01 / 27.6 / 29.4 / 30.6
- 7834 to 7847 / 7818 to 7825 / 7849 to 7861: 0.03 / 31.2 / 32.7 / 35.7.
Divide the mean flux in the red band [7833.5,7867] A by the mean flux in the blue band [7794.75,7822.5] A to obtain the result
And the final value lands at 1.14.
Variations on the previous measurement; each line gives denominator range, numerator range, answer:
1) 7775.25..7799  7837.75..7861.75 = 1.17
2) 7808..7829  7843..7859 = 1.18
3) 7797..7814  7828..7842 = 1.09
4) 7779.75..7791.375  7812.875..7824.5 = 1.08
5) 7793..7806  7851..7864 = 1.11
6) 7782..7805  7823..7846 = 1.10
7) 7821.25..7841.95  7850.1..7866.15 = 1.07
